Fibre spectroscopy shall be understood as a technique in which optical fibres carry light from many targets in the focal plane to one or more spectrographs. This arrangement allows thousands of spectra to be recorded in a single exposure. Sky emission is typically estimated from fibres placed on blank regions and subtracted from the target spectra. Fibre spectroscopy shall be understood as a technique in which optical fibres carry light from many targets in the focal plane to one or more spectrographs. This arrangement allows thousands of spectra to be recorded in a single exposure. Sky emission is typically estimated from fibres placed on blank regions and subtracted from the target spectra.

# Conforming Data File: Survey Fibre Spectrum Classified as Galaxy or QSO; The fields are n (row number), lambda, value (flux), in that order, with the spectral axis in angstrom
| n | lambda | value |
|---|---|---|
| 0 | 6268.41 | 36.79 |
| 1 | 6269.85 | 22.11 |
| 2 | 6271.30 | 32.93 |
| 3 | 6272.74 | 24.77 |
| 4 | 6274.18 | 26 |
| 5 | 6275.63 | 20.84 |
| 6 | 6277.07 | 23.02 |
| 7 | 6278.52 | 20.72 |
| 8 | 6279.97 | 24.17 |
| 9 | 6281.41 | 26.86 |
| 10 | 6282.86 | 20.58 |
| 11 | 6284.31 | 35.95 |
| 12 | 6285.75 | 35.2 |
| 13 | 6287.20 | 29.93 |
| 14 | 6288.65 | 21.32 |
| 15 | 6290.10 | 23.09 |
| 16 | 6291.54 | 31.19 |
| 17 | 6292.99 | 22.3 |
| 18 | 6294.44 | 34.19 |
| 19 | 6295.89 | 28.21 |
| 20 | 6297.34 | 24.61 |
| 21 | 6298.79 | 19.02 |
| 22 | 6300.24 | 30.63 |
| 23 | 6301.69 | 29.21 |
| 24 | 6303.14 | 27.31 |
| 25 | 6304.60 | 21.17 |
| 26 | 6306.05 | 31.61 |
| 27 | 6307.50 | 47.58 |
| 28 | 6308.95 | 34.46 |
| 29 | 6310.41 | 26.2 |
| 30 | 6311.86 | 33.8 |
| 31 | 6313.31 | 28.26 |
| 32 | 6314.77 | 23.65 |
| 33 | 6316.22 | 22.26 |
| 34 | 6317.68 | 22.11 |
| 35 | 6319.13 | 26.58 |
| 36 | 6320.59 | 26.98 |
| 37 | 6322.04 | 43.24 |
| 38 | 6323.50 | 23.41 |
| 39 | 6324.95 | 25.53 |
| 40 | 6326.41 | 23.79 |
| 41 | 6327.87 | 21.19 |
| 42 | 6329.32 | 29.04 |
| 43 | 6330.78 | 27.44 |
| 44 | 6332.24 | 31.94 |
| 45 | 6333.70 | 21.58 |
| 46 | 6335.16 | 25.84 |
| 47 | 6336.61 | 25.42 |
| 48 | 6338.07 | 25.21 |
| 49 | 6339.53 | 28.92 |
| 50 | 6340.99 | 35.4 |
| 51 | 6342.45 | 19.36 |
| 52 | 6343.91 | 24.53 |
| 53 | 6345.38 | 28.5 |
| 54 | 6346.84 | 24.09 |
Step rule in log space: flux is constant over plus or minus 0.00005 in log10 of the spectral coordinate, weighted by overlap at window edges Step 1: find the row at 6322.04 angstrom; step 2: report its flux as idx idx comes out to 43.24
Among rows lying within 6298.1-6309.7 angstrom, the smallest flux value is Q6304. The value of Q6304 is 19.02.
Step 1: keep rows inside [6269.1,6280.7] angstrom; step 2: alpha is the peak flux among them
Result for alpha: 32.93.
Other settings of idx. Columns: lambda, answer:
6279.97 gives 24.17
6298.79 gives 19.02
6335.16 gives 25.84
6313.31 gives 28.26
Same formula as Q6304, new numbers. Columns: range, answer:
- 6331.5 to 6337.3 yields 21.58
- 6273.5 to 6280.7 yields 20.72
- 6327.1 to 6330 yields 21.19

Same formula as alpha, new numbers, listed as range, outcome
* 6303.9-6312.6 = 47.58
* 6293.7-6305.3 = 34.19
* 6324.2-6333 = 31.94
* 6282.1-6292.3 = 35.95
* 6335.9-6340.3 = 28.92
